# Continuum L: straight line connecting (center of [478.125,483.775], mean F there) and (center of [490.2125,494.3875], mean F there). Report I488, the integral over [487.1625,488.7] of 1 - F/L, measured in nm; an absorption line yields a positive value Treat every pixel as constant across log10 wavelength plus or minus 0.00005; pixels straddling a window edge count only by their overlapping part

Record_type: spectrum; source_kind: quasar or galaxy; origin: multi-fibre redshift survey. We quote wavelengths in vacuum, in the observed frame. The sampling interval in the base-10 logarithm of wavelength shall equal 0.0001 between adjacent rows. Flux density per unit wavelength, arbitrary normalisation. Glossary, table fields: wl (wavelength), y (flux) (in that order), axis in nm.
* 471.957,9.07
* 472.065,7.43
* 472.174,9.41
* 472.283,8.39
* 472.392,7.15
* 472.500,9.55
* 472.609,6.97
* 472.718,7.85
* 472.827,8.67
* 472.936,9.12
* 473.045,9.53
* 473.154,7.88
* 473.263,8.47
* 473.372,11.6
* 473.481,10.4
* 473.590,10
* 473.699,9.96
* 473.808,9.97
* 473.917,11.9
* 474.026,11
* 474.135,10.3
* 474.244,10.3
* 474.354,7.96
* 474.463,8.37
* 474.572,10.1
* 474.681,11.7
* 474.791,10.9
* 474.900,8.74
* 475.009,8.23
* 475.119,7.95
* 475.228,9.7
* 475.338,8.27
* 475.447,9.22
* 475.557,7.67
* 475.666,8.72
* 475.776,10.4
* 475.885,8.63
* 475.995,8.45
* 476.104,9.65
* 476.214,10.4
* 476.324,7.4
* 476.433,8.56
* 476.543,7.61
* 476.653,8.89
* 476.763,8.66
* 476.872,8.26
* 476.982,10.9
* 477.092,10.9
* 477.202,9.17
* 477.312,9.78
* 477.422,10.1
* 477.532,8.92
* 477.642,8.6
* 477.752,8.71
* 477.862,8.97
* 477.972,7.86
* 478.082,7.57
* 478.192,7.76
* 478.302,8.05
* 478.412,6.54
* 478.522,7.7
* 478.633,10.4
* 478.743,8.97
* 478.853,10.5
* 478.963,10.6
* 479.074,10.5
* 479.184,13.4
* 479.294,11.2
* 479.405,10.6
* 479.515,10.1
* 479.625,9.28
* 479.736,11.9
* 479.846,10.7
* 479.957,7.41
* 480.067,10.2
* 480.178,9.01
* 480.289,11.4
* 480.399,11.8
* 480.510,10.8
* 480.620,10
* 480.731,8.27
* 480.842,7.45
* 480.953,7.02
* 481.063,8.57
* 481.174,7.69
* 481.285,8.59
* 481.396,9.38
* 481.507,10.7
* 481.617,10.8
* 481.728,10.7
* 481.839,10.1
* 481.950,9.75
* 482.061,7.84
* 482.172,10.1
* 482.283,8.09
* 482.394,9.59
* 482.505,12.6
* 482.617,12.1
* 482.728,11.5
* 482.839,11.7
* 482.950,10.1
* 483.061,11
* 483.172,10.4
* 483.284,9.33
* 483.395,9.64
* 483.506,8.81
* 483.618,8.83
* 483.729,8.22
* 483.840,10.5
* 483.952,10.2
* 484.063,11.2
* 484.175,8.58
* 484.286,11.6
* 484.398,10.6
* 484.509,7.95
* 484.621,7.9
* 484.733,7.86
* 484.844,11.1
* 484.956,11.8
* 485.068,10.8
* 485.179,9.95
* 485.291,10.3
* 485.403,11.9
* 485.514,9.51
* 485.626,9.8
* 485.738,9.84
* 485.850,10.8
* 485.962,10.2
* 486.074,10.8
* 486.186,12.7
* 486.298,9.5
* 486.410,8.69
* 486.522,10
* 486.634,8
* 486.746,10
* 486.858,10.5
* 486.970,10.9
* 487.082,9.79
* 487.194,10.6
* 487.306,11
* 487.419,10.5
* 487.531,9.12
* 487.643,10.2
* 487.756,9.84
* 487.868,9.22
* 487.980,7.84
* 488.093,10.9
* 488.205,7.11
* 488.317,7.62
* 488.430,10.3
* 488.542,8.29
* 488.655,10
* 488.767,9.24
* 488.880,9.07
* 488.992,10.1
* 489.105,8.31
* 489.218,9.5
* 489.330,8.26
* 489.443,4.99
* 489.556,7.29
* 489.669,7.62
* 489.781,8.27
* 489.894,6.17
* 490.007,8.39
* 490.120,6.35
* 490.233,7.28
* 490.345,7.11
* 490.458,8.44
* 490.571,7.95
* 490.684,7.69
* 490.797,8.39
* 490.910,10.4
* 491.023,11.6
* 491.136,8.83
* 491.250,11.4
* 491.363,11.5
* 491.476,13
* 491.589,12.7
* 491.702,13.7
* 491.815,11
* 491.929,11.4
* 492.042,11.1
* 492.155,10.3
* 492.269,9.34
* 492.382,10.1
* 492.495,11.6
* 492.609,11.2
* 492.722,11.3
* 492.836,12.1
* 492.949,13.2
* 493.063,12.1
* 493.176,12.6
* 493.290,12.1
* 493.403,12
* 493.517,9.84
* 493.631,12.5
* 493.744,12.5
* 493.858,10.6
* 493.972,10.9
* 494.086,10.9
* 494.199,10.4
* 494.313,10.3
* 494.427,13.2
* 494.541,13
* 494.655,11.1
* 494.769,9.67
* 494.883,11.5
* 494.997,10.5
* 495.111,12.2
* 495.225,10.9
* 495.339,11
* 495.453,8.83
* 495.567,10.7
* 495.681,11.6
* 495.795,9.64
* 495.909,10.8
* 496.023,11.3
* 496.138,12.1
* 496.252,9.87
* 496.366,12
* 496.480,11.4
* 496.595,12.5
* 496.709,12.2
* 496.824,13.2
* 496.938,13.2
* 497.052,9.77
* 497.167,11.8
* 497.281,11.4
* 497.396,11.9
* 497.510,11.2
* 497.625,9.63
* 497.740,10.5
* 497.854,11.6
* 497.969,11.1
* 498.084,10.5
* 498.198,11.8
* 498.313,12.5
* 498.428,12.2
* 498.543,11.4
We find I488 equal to 0.14 nm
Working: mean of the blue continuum 9.76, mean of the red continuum 10.8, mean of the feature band 9.44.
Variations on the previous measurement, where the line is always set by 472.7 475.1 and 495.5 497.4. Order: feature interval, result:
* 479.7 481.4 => 0.141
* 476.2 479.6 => 0.251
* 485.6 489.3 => 0.364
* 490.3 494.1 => 0.069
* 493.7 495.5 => 0.036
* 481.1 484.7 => 0.185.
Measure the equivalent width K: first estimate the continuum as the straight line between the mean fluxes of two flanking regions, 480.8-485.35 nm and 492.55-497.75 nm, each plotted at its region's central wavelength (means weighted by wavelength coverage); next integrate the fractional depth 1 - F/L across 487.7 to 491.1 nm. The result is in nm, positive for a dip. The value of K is 0.693 nm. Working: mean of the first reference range 9.79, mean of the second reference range 11.4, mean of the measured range 8.46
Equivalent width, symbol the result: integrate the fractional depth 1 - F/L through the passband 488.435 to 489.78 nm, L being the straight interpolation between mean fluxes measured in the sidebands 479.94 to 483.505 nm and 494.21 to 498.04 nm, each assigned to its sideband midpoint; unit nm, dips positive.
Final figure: 0.26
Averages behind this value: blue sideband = 9.81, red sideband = 11.2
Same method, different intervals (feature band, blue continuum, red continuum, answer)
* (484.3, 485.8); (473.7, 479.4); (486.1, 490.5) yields -0.15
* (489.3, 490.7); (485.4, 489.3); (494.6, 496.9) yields 0.39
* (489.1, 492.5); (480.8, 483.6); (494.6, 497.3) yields 0.43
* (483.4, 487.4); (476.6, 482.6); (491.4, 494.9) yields 0.14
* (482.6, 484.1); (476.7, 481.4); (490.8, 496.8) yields -0.04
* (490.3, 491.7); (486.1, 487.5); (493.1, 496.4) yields 0.08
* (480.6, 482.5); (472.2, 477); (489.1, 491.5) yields -0.06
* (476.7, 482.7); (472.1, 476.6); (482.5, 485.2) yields 0.09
